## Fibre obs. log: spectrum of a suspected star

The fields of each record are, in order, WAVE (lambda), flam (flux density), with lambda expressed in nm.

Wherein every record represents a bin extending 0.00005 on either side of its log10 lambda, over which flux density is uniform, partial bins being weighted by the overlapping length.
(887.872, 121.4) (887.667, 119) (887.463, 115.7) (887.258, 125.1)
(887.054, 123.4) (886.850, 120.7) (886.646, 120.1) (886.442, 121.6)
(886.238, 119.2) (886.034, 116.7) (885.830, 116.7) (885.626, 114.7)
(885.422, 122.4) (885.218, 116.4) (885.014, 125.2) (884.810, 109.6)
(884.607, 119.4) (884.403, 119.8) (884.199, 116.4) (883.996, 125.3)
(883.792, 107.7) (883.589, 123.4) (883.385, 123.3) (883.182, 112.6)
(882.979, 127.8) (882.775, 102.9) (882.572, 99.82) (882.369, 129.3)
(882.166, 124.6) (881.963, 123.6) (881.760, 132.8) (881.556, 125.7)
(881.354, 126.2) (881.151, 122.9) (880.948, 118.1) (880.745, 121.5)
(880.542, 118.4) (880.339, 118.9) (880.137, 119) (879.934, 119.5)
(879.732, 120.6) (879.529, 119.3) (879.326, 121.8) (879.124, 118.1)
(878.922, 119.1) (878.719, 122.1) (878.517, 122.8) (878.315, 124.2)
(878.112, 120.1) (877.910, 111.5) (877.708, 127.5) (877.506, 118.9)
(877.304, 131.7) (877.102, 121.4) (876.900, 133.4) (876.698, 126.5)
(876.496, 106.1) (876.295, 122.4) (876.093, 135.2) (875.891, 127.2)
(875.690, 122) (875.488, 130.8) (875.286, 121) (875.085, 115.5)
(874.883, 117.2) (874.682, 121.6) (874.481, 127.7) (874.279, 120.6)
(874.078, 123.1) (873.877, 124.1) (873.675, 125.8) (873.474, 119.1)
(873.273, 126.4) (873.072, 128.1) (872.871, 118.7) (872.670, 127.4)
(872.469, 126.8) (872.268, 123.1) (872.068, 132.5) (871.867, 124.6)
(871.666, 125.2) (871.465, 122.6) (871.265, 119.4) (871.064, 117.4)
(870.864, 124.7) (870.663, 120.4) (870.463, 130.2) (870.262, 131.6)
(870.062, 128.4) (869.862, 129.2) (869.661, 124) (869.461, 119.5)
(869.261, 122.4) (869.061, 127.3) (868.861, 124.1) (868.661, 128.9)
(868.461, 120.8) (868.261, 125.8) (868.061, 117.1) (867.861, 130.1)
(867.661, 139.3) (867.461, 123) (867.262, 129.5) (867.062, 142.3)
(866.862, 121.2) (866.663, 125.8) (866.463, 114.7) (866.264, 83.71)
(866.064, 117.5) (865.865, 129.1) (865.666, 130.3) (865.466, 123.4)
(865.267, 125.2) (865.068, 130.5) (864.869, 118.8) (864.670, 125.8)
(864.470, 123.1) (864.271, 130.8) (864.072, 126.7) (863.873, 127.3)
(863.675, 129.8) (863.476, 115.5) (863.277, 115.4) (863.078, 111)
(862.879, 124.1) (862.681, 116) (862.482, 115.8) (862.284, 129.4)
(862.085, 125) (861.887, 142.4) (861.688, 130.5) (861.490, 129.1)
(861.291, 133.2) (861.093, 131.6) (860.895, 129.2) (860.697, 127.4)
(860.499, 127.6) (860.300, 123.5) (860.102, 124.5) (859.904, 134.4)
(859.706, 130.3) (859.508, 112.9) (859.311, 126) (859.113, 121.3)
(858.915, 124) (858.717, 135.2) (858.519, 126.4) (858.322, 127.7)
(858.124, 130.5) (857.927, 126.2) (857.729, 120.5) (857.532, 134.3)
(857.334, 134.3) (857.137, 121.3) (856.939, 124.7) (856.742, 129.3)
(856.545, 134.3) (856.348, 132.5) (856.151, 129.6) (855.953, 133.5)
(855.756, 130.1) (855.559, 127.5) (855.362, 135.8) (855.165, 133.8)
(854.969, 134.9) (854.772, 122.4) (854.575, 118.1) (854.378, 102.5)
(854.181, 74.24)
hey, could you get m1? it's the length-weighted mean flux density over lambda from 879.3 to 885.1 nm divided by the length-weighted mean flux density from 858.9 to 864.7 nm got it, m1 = 0.95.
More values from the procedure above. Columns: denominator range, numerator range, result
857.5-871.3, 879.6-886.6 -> 0.95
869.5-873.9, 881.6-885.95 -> 0.95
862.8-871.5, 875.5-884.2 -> 0.98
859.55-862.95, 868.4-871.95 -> 0.98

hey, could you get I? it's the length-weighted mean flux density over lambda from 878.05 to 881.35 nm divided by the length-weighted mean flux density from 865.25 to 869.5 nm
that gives 1.0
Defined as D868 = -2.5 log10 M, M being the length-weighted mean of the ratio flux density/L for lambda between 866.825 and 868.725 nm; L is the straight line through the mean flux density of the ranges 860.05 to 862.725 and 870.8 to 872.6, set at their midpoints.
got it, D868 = -0.021 mag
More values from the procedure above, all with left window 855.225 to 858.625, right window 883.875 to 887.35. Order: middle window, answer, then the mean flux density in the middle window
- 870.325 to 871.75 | 0.01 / 123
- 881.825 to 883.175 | 0.02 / 118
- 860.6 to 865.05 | 0.02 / 125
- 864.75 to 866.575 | 0.06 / 119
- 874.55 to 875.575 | 0.02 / 121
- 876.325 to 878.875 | 0.00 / 122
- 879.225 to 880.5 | 0.02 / 120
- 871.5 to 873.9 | -0.01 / 125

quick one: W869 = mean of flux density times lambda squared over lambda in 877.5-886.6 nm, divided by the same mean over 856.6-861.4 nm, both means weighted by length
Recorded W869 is 1.0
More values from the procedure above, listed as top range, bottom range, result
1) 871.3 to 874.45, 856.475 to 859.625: 1.02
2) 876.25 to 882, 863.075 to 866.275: 1.03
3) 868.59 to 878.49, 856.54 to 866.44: 1.02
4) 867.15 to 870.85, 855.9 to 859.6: 1.02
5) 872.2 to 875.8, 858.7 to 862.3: 0.99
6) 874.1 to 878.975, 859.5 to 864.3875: 1.01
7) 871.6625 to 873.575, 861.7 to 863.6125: 1.05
